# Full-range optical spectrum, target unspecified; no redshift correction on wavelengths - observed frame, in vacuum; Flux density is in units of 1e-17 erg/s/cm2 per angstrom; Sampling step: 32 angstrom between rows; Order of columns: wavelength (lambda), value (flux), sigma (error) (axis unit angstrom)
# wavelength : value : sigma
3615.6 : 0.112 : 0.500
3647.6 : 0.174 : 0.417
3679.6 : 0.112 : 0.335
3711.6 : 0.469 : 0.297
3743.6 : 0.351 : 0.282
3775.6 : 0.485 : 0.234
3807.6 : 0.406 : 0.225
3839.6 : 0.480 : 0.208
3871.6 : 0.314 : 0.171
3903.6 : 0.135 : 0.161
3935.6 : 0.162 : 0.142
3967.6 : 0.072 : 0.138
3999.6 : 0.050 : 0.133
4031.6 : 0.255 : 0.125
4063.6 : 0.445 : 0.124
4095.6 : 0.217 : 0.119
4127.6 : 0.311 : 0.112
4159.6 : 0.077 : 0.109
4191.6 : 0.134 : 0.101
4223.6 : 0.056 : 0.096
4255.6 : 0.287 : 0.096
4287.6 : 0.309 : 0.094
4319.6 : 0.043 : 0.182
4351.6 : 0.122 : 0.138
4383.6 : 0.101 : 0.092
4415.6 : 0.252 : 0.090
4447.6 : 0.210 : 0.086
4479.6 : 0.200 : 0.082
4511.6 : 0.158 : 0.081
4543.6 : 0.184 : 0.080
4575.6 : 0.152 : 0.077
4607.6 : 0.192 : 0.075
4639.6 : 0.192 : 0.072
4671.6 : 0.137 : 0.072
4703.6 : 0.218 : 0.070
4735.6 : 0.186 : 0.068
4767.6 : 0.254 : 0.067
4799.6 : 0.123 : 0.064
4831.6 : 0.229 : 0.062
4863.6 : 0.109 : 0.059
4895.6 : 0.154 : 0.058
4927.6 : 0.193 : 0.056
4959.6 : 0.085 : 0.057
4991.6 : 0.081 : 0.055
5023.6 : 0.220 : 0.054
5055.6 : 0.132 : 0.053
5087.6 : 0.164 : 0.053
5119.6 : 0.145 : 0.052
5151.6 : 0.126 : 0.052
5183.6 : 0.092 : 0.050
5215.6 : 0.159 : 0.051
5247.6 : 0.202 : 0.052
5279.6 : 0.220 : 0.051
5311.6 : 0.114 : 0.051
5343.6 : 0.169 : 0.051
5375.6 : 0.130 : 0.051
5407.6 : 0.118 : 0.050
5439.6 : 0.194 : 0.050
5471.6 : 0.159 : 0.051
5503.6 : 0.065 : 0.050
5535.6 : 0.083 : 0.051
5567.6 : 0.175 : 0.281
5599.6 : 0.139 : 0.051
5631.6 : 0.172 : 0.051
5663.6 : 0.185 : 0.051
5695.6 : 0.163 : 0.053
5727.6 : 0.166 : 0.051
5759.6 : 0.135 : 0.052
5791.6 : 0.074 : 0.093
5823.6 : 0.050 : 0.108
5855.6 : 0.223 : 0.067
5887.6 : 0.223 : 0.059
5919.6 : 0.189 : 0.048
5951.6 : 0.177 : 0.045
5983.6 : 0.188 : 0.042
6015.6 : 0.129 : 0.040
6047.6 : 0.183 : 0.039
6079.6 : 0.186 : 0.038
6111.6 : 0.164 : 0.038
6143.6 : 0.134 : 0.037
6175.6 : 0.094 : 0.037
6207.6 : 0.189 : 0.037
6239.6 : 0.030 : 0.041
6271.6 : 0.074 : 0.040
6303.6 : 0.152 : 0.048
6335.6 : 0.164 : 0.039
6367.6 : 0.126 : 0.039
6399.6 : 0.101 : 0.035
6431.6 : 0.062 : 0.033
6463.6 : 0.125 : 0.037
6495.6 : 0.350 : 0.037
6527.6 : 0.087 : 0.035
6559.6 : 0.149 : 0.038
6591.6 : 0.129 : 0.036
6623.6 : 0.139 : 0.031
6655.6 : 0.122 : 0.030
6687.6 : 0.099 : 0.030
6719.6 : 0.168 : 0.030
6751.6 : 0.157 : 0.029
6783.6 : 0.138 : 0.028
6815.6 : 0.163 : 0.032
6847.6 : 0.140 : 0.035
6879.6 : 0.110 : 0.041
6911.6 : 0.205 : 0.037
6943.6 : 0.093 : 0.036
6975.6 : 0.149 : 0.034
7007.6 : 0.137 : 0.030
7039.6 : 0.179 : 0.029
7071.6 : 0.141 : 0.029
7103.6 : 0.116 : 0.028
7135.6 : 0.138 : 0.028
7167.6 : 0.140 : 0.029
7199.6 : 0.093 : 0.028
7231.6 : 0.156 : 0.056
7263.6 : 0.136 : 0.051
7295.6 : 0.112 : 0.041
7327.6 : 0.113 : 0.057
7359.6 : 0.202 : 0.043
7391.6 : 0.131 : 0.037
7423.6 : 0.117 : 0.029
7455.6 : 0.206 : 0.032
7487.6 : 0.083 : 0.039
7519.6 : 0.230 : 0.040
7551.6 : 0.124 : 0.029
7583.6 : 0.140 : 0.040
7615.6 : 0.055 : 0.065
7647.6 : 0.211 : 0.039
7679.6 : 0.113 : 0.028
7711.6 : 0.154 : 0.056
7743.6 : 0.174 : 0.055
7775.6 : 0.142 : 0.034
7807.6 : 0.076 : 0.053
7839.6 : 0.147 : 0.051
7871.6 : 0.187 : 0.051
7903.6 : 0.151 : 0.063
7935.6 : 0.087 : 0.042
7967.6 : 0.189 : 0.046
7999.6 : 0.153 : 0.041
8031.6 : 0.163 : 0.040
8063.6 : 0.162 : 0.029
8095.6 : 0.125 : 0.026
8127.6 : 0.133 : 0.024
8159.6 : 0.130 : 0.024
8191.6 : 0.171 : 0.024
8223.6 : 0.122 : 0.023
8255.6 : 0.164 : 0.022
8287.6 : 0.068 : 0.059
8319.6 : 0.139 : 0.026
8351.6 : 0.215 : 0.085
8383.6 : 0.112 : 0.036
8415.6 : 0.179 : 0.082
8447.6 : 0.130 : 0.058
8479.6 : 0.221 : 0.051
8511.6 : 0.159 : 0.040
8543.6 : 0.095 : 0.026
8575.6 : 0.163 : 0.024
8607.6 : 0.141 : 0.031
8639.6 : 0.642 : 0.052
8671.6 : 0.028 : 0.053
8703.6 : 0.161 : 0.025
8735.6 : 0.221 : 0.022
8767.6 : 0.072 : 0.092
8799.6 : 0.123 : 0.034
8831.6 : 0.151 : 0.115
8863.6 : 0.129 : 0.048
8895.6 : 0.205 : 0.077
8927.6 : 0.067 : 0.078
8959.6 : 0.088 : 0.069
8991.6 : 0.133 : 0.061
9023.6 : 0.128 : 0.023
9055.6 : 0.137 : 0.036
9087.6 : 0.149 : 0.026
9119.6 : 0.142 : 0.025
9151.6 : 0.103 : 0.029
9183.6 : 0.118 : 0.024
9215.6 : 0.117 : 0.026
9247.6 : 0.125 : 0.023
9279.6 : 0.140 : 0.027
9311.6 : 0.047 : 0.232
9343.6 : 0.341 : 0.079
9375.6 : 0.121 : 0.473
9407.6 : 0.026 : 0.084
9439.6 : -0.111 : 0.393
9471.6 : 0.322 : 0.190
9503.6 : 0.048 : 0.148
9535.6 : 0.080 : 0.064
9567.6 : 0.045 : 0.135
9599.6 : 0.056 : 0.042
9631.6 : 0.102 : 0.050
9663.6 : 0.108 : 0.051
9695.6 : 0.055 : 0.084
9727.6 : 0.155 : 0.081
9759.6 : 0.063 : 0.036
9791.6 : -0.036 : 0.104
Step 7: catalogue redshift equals 0.744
